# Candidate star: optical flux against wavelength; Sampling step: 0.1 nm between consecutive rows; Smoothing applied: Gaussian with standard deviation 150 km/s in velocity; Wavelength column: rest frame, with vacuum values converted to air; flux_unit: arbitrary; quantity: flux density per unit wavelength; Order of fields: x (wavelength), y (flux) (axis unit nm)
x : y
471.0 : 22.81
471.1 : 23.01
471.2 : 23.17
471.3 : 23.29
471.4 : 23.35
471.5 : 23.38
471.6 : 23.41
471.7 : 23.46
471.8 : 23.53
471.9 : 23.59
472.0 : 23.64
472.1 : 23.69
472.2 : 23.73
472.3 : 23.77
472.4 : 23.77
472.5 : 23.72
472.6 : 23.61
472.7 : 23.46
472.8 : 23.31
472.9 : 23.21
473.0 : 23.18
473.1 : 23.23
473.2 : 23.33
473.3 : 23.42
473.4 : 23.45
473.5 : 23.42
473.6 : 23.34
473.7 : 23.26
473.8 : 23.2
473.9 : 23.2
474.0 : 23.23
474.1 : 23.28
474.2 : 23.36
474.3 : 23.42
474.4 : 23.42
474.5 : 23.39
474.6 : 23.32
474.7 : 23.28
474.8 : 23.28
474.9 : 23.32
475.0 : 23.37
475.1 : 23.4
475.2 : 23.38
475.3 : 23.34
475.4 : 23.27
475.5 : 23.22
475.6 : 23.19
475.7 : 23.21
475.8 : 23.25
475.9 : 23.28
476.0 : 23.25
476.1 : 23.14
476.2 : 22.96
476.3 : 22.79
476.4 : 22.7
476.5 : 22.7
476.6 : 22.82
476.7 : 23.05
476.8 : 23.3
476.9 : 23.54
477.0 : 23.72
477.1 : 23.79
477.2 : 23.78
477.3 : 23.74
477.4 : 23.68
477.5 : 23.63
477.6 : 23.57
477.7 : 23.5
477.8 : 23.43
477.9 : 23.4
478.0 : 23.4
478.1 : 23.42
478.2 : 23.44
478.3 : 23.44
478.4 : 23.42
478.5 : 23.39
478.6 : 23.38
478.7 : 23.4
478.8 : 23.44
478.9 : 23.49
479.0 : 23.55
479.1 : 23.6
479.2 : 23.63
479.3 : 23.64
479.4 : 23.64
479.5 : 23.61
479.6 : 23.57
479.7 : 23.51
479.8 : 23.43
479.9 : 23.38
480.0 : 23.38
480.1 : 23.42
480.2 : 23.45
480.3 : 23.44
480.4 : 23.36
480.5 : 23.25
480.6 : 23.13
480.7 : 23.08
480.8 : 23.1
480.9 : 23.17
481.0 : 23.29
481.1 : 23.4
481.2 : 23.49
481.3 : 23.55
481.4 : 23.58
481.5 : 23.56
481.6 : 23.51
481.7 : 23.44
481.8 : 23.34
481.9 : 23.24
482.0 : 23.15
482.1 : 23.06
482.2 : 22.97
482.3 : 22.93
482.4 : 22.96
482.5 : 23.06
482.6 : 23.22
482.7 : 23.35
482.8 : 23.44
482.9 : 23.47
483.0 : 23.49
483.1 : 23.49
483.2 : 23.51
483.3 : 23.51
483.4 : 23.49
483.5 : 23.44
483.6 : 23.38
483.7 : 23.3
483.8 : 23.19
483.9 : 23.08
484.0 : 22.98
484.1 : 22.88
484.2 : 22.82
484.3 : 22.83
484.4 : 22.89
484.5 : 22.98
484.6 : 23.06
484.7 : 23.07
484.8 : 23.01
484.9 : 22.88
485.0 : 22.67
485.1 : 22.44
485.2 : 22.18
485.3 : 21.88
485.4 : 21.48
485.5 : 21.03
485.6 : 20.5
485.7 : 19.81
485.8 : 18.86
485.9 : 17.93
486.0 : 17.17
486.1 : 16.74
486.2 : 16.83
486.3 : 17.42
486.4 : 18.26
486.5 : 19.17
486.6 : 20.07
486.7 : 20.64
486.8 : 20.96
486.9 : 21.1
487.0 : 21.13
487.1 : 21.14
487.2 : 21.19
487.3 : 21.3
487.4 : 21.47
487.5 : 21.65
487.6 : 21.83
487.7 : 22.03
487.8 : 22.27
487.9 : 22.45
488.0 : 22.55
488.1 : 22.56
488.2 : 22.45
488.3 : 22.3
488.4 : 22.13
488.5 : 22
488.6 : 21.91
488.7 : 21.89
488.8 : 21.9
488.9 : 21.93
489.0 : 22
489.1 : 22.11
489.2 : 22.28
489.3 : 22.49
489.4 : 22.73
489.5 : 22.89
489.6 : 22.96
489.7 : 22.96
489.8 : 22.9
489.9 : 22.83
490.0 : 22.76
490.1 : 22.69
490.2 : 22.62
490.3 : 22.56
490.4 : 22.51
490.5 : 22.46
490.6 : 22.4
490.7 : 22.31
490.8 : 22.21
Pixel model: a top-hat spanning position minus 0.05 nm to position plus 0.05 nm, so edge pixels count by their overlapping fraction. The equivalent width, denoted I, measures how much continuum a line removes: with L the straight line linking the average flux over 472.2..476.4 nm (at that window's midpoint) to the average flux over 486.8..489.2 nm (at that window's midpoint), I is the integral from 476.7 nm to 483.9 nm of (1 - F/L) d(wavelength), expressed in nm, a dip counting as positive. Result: -0.23 nm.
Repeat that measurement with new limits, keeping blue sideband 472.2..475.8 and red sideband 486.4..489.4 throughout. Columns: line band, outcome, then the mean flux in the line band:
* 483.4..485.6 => -0.06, 22.7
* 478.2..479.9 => -0.06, 23.5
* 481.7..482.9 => -0.05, 23.2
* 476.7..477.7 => -0.03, 23.6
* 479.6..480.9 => -0.04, 23.3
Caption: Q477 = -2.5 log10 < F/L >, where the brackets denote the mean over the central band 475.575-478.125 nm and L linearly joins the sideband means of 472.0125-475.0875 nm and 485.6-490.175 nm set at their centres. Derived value -0.02 mag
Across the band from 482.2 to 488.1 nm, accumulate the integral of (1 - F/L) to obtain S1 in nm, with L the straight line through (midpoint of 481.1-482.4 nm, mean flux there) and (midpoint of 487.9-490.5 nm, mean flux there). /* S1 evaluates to 0.29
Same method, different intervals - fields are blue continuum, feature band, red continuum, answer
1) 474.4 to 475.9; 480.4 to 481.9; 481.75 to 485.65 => -0.02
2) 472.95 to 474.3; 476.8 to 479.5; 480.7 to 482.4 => -0.03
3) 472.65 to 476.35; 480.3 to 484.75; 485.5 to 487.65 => -0.48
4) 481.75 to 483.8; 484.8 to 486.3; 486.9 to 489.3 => 0.16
